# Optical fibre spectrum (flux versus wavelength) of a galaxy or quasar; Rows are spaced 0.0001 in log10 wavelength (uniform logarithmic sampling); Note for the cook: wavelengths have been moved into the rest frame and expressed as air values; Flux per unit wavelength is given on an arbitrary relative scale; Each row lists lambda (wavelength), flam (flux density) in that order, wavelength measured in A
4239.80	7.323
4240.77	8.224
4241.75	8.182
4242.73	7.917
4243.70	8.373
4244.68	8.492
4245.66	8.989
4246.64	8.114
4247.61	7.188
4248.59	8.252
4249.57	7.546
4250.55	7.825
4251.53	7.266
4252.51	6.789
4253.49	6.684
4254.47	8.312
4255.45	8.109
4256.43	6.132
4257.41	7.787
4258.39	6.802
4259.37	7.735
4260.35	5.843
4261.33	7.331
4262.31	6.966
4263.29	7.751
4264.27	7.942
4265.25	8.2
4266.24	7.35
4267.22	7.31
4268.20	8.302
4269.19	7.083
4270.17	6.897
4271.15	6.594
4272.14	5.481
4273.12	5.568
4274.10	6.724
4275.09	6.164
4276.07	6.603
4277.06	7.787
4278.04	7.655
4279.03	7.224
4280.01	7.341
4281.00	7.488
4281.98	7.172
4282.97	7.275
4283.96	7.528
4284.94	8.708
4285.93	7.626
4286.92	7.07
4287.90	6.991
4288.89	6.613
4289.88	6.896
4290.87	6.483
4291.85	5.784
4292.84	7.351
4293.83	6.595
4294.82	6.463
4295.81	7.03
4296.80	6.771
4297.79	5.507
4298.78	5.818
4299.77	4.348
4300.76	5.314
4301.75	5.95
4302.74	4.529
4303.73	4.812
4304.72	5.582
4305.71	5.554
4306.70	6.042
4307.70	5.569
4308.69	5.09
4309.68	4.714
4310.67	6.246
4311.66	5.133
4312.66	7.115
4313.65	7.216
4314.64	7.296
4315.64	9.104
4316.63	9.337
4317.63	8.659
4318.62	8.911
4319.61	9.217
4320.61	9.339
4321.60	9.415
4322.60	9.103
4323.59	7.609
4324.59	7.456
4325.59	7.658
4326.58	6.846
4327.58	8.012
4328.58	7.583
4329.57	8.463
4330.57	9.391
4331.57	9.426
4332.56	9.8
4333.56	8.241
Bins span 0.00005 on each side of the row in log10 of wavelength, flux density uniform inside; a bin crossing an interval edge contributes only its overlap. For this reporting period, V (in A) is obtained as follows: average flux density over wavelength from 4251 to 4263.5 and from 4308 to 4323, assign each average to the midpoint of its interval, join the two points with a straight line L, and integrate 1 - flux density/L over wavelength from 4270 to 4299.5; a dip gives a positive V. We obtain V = 2.4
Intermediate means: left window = 7.18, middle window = 6.82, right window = 7.69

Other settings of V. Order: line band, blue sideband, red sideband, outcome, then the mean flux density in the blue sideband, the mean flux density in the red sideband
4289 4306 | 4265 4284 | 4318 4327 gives 3.86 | 7.06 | 8.42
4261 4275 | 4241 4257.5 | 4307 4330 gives 1.17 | 7.76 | 7.6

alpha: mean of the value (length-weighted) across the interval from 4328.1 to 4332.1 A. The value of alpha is 8.75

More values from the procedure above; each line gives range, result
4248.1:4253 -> 7.53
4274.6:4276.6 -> 6.4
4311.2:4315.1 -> 6.7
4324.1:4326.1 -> 7.56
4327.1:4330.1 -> 8.03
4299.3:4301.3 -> 4.86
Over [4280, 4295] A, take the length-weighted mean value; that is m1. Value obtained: 7.09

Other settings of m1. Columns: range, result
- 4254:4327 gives 6.99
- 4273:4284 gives 7.07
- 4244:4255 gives 7.77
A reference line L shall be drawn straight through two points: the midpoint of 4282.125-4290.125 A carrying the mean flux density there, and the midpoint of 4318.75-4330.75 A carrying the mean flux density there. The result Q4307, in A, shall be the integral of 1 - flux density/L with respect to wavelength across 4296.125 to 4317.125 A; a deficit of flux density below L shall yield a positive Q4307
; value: 4.9 A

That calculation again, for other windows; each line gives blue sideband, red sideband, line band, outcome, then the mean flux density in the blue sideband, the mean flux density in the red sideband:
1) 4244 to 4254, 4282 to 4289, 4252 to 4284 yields 1.8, 7.72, 7.43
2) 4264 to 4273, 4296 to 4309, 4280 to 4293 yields -1.8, 7.15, 5.49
